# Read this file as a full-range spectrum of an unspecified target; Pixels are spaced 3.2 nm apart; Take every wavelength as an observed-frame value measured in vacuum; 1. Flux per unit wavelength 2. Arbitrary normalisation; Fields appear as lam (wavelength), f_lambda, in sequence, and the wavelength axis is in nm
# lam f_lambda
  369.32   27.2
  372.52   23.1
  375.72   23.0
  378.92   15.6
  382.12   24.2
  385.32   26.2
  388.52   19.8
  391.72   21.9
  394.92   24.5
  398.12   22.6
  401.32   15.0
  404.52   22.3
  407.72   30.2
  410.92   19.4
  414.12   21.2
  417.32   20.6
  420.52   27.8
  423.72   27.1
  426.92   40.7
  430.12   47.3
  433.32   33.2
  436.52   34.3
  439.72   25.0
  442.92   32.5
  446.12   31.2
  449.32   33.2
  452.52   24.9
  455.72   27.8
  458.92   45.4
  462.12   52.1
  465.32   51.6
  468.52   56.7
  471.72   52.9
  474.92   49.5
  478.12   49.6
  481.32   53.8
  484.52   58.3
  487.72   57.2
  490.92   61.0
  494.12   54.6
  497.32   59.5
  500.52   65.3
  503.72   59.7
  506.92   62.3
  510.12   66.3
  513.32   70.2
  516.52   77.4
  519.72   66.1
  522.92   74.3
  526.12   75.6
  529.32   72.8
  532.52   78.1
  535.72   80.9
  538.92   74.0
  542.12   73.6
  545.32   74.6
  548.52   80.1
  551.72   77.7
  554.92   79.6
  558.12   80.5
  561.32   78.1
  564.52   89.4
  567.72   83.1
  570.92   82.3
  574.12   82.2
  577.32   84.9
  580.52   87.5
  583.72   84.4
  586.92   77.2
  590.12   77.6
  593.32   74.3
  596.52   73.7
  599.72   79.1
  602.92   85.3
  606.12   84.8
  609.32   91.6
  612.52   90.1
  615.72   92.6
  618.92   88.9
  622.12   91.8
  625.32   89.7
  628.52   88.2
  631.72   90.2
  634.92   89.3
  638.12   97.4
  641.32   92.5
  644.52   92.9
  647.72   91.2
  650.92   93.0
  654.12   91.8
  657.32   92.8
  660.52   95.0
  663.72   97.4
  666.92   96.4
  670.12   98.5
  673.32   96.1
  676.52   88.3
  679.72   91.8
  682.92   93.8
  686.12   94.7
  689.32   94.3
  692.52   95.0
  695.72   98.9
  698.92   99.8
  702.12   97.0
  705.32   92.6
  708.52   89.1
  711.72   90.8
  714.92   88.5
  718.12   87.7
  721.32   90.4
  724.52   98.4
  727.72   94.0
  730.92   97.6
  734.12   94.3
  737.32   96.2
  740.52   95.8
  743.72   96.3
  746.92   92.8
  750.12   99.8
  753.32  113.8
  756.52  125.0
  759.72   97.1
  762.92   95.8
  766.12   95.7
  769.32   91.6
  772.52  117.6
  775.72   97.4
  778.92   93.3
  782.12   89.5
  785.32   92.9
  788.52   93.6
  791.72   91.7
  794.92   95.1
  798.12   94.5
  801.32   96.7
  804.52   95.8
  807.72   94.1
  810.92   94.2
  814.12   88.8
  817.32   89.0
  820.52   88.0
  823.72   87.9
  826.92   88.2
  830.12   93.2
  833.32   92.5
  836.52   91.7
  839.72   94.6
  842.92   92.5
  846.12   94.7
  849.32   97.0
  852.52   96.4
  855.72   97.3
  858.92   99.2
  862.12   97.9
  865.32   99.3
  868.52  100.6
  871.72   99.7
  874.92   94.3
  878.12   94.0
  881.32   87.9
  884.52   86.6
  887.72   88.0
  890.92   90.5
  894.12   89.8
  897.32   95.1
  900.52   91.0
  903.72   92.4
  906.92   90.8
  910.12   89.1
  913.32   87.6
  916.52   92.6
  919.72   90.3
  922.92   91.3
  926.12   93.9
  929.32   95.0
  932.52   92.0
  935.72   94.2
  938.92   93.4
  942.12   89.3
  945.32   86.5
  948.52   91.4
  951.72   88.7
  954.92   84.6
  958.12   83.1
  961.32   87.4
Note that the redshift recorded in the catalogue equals 0.150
